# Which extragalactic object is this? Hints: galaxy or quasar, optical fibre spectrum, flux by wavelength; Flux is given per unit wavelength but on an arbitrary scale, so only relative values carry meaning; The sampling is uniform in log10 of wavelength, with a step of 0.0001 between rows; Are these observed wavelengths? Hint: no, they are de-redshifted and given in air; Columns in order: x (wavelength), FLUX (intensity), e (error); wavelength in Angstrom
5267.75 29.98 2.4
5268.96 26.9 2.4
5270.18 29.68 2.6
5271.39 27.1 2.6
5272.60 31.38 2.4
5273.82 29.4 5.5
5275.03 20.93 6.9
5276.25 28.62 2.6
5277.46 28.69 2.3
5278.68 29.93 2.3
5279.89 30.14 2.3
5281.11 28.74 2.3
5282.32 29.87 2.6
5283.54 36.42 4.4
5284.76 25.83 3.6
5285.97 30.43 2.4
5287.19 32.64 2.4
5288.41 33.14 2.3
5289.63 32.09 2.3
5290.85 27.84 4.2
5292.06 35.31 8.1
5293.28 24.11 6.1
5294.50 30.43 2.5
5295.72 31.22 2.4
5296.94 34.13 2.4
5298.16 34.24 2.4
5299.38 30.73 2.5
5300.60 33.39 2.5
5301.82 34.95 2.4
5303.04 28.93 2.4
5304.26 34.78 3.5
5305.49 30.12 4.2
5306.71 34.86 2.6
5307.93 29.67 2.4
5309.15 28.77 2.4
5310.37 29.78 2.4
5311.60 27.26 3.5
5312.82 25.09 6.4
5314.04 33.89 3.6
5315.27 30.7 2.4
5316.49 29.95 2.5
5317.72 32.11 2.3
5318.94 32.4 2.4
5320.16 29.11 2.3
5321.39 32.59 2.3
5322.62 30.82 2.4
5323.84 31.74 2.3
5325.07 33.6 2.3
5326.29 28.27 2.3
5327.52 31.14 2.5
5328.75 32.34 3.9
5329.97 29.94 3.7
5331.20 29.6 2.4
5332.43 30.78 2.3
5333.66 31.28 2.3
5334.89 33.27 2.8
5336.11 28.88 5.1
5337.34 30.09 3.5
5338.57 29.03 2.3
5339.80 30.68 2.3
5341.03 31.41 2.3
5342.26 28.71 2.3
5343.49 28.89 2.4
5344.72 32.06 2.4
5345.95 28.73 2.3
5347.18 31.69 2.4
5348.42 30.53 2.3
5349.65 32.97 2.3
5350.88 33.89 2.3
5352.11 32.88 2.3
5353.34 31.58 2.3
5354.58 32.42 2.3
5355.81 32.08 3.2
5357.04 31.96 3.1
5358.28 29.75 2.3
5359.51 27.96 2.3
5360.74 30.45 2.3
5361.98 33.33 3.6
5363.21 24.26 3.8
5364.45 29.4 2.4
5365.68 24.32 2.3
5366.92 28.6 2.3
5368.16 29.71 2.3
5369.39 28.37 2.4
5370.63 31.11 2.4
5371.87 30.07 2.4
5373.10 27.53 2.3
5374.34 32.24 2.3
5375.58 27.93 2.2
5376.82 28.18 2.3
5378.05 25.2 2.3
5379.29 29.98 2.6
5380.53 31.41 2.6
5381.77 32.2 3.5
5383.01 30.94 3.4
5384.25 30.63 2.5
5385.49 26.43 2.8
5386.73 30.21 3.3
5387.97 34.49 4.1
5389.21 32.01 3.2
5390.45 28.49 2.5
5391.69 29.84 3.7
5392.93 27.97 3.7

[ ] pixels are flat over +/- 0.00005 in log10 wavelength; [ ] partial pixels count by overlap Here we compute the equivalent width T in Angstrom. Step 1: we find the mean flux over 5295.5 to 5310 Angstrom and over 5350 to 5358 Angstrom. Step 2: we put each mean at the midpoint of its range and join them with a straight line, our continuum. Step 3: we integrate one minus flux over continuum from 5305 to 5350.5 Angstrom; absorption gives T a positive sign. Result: 2.3 Angstrom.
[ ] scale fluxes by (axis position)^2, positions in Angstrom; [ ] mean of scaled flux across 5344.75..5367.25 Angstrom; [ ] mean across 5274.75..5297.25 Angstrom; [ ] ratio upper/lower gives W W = 1.0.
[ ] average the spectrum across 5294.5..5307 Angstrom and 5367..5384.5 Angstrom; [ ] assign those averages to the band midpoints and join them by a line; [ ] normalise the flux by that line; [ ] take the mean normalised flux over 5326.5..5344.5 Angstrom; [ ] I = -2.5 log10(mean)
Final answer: 0.028 mag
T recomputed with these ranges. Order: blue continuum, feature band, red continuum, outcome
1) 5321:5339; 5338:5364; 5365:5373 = -0.9 Angstrom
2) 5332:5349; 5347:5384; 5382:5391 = 0.5 Angstrom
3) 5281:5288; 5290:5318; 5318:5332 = 0.0 Angstrom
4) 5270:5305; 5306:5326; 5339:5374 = -0.2 Angstrom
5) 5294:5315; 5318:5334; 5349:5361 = 0.2 Angstrom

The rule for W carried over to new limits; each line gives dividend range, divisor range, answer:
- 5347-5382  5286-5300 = 0.98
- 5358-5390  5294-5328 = 0.97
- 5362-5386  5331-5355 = 0.95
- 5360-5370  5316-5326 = 0.92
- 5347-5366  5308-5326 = 1.02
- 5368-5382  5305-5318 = 1.00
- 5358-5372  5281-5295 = 0.97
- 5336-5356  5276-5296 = 1.04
